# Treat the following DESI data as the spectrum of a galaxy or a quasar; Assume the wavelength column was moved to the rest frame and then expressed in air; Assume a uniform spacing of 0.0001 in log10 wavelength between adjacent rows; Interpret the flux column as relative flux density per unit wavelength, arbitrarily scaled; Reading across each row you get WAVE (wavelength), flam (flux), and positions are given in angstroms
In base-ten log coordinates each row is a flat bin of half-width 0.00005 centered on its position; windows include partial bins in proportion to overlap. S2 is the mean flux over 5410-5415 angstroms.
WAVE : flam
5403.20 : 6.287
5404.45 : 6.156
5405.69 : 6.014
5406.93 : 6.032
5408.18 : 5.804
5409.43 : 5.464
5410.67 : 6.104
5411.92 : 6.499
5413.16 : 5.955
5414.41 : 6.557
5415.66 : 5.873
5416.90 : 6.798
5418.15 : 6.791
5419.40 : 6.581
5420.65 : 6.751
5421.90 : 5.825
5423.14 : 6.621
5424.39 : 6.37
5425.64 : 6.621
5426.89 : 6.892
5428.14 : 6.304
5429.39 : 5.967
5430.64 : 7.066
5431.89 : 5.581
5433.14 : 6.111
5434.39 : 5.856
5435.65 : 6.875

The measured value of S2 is 6.27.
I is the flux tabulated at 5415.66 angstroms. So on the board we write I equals 5.873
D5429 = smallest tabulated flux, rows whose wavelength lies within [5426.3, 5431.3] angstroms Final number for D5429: 5.967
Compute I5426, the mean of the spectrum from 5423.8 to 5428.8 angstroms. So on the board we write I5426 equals 6.54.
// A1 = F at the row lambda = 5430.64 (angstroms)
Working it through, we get 7.066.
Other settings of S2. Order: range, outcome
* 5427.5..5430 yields 6.14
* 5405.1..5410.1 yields 5.83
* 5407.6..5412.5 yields 5.96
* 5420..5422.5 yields 6.29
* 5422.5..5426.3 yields 6.55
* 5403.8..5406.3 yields 6.08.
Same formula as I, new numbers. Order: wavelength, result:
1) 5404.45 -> 6.156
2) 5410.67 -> 6.104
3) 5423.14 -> 6.621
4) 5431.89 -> 5.581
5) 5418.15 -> 6.791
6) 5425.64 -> 6.621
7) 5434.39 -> 5.856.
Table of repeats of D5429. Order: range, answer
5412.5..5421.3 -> 5.873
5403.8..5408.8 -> 5.804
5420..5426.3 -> 5.825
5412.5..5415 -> 5.955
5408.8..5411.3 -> 5.464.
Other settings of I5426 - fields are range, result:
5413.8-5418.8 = 6.5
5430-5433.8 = 6.25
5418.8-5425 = 6.43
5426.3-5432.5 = 6.36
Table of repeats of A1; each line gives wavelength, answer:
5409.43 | 5.464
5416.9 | 6.798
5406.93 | 6.032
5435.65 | 6.875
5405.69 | 6.014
